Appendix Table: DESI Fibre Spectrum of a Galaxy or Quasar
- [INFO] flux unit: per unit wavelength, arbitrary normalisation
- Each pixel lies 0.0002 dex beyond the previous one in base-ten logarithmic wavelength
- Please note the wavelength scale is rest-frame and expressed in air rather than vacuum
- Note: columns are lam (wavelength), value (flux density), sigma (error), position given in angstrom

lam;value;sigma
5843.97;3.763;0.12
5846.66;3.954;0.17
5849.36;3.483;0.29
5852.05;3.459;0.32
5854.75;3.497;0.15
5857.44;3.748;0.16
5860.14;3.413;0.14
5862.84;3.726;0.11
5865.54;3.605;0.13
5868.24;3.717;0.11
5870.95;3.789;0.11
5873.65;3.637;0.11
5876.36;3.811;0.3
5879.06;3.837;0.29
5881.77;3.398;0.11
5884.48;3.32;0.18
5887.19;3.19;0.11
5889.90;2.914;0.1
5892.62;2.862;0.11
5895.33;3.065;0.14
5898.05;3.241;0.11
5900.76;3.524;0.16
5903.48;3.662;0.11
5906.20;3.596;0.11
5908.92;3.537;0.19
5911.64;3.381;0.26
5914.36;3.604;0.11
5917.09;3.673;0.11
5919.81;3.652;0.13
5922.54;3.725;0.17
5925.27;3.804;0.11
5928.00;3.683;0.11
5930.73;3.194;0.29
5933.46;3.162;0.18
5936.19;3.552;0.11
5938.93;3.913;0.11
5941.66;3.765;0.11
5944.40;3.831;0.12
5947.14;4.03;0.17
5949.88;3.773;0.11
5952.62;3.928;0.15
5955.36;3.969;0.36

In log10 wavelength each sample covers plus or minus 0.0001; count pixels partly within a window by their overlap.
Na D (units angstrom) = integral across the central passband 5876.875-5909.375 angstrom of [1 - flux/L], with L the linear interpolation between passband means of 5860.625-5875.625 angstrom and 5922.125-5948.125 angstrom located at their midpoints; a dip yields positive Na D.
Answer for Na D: 2.8 angstrom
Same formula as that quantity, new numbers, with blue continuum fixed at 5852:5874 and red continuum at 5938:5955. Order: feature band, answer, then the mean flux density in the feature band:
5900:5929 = 1.23 angstrom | 3.62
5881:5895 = 2.20 angstrom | 3.12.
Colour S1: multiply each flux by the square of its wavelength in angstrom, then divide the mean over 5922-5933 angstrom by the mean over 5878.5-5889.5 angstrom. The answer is 1.07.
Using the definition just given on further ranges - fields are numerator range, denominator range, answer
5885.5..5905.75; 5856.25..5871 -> 0.89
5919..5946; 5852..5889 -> 1.04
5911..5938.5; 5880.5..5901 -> 1.14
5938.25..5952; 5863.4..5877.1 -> 1.07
